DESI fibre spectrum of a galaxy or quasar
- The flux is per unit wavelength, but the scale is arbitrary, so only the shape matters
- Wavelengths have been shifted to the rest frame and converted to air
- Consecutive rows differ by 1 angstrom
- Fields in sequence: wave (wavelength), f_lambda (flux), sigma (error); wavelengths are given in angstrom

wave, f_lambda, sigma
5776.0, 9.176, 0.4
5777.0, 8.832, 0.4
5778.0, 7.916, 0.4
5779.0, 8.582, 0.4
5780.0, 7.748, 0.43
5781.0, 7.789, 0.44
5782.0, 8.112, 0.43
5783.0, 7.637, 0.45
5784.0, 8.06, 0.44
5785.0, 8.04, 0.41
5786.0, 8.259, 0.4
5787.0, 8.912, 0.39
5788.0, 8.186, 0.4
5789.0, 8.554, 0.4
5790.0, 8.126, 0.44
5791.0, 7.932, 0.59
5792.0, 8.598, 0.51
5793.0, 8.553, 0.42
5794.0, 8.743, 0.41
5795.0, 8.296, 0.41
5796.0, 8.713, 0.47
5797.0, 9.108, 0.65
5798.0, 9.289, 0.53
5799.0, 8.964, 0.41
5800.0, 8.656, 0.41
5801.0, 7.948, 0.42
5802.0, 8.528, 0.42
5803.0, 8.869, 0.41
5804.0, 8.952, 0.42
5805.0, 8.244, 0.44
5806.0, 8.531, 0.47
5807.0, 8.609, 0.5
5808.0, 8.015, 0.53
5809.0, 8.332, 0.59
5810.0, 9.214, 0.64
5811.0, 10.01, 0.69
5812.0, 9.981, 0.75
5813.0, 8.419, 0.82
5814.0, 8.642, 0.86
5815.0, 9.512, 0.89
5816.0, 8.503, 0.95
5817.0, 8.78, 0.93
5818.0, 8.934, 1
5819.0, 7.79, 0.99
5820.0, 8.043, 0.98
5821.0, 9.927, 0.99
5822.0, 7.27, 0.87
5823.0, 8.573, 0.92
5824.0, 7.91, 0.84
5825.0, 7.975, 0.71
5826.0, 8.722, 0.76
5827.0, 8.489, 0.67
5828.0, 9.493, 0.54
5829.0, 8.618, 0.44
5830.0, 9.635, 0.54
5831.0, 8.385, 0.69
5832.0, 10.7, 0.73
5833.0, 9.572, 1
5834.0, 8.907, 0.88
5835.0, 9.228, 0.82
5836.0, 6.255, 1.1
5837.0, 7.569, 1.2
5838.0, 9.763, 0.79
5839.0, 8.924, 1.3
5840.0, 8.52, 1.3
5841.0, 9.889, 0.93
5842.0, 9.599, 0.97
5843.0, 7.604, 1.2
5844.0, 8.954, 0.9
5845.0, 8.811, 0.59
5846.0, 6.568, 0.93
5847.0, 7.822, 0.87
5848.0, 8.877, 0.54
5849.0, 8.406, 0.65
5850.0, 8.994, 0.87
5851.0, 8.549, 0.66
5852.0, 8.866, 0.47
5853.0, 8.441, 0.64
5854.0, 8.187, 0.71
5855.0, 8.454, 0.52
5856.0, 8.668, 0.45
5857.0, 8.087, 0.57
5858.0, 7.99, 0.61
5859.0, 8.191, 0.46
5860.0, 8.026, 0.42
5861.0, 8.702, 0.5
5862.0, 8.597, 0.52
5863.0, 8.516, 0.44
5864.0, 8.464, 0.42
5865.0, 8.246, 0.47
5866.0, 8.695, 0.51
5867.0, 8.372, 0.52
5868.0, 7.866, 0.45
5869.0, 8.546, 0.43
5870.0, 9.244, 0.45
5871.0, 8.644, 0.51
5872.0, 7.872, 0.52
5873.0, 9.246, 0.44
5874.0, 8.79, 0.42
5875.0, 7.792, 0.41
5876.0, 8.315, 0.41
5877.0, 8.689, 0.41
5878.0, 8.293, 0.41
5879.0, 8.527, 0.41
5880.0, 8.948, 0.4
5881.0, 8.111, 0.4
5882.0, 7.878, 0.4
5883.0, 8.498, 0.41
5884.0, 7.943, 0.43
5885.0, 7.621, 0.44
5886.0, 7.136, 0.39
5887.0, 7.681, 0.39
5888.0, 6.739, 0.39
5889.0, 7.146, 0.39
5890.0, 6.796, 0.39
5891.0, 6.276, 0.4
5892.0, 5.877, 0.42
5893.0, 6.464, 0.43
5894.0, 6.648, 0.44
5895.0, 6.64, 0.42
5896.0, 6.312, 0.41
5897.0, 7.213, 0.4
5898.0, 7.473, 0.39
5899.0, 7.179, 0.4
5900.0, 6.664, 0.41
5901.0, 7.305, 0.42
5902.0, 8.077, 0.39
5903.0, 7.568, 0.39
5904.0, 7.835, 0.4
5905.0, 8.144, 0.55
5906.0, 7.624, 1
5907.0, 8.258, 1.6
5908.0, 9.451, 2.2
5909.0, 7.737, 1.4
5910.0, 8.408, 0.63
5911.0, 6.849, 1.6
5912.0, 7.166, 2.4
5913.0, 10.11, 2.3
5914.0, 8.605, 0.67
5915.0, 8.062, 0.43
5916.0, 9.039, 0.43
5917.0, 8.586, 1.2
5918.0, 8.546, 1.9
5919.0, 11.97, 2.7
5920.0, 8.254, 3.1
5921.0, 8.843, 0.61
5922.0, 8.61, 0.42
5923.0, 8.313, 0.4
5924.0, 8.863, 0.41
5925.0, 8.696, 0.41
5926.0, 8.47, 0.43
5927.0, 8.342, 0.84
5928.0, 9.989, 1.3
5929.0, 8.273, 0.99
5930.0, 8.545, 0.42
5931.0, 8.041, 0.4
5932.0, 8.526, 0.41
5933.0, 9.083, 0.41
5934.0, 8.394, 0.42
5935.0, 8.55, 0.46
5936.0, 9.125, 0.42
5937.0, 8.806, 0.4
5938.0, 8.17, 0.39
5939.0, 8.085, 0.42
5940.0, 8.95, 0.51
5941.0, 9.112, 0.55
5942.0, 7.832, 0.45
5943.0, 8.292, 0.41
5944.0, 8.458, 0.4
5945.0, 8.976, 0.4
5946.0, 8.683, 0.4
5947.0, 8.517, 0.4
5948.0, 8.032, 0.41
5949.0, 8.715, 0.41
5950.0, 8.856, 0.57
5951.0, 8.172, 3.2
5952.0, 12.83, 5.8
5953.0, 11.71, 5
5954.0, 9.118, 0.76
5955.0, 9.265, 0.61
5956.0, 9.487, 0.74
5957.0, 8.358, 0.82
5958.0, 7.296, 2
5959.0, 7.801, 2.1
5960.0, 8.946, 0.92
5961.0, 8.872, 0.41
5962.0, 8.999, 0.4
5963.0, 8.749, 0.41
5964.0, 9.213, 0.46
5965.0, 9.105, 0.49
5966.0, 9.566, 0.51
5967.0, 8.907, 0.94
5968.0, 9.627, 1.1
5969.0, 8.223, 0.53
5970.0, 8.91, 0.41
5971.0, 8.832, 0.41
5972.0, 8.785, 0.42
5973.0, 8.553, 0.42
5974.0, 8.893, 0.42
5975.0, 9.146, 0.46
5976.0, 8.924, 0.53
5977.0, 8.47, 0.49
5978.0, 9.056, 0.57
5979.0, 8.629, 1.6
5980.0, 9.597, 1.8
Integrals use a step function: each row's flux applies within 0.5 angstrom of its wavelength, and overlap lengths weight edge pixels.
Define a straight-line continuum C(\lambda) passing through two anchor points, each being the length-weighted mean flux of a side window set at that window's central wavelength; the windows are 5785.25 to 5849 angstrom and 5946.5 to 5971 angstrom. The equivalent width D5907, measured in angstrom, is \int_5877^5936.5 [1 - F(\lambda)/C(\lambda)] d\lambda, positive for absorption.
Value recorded 5.7 angstrom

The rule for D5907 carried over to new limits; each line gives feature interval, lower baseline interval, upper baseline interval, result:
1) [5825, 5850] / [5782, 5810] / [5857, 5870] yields -0.88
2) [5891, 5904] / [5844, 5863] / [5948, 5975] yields 2.54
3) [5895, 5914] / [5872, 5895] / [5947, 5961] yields 0.87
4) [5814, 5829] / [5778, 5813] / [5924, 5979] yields 0.01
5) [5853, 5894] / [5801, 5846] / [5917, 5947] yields 3.18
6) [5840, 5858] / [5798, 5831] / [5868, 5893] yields -0.47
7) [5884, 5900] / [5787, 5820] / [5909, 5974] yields 3.37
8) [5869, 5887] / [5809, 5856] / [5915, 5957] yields 0.96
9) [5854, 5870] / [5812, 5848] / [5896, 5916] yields -0.11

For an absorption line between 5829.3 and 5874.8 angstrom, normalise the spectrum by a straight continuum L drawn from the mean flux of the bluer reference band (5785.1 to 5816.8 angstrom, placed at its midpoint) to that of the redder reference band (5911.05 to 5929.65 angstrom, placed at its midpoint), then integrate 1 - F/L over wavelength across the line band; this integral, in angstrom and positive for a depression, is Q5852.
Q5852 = 0.72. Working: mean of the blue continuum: 8.68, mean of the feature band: 8.58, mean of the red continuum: 8.77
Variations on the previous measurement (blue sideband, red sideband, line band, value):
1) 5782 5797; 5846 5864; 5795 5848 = -2.1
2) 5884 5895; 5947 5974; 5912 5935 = -2.6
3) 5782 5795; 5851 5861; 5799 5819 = -1.1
